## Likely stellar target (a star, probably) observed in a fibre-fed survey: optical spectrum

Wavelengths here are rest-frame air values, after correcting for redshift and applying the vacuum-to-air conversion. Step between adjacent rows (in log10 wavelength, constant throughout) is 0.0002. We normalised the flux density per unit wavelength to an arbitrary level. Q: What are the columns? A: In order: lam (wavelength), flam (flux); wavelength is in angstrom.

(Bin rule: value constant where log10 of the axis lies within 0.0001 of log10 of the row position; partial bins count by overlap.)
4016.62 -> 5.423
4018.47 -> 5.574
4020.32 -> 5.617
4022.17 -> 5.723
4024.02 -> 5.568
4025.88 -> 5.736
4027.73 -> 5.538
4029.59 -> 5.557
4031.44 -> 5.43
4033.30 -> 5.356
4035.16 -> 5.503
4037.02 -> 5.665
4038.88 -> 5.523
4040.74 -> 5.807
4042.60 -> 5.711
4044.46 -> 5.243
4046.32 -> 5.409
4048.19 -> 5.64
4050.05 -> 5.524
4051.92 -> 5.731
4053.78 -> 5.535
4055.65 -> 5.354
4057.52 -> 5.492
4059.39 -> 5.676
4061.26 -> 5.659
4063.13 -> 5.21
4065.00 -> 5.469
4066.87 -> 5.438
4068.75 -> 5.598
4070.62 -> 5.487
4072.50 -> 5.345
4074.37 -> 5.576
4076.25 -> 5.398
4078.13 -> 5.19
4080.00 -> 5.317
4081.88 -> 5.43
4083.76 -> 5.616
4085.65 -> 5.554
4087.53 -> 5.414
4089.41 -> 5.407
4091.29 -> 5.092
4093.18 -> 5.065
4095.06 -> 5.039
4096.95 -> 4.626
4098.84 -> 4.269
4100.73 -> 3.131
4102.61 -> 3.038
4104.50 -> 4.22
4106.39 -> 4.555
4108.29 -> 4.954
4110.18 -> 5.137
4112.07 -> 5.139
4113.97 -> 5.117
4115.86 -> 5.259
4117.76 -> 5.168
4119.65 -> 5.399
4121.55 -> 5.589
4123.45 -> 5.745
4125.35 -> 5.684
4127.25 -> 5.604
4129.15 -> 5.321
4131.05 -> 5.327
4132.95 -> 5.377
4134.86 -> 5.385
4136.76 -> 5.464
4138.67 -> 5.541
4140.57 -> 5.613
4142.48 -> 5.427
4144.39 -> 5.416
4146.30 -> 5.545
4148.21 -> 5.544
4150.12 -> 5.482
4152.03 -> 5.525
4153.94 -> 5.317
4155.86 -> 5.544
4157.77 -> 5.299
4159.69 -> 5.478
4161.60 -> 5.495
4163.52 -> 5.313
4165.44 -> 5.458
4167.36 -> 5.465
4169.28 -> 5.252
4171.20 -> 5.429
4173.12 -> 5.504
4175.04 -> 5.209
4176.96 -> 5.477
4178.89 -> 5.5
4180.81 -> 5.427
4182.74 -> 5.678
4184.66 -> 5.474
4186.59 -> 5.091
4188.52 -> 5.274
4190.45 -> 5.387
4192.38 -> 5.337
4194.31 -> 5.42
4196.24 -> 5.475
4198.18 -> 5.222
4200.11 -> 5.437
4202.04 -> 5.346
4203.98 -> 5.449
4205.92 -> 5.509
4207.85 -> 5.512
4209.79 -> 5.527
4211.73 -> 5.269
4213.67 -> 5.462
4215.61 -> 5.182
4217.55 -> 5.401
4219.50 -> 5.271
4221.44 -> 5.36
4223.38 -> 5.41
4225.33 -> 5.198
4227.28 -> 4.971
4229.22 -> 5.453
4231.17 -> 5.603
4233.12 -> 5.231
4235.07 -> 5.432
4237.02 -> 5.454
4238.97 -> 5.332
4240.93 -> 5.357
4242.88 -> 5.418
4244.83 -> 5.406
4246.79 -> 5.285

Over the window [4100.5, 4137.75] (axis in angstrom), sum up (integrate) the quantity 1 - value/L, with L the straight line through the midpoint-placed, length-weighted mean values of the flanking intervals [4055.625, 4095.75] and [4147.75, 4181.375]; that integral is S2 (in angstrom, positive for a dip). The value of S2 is 2.4 angstrom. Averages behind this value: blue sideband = 5.4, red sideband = 5.43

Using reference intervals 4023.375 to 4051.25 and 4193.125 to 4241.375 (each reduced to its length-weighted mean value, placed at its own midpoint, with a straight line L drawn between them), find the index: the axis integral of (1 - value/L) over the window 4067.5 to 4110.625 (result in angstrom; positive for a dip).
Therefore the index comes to 4.1 angstrom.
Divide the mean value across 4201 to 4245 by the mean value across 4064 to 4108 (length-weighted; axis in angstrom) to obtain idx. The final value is 1.07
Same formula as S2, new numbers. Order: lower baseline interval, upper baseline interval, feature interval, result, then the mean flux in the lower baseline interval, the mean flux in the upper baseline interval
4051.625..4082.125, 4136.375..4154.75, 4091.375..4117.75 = 4.1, 5.46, 5.49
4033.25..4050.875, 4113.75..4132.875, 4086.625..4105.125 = 3.2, 5.55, 5.43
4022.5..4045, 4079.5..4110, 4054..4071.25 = -1.0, 5.56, 4.79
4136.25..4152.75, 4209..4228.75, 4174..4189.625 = 0.0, 5.51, 5.31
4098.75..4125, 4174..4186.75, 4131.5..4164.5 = -2.1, 4.8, 5.43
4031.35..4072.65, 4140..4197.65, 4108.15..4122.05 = 0.6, 5.52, 5.42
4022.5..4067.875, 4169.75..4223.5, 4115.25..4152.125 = -0.1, 5.53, 5.39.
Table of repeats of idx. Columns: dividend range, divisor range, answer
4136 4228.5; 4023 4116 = 1.03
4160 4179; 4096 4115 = 1.22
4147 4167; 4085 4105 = 1.18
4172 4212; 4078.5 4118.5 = 1.11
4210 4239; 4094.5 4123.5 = 1.13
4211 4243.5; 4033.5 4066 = 0.97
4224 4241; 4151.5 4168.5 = 0.98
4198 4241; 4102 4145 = 1.03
